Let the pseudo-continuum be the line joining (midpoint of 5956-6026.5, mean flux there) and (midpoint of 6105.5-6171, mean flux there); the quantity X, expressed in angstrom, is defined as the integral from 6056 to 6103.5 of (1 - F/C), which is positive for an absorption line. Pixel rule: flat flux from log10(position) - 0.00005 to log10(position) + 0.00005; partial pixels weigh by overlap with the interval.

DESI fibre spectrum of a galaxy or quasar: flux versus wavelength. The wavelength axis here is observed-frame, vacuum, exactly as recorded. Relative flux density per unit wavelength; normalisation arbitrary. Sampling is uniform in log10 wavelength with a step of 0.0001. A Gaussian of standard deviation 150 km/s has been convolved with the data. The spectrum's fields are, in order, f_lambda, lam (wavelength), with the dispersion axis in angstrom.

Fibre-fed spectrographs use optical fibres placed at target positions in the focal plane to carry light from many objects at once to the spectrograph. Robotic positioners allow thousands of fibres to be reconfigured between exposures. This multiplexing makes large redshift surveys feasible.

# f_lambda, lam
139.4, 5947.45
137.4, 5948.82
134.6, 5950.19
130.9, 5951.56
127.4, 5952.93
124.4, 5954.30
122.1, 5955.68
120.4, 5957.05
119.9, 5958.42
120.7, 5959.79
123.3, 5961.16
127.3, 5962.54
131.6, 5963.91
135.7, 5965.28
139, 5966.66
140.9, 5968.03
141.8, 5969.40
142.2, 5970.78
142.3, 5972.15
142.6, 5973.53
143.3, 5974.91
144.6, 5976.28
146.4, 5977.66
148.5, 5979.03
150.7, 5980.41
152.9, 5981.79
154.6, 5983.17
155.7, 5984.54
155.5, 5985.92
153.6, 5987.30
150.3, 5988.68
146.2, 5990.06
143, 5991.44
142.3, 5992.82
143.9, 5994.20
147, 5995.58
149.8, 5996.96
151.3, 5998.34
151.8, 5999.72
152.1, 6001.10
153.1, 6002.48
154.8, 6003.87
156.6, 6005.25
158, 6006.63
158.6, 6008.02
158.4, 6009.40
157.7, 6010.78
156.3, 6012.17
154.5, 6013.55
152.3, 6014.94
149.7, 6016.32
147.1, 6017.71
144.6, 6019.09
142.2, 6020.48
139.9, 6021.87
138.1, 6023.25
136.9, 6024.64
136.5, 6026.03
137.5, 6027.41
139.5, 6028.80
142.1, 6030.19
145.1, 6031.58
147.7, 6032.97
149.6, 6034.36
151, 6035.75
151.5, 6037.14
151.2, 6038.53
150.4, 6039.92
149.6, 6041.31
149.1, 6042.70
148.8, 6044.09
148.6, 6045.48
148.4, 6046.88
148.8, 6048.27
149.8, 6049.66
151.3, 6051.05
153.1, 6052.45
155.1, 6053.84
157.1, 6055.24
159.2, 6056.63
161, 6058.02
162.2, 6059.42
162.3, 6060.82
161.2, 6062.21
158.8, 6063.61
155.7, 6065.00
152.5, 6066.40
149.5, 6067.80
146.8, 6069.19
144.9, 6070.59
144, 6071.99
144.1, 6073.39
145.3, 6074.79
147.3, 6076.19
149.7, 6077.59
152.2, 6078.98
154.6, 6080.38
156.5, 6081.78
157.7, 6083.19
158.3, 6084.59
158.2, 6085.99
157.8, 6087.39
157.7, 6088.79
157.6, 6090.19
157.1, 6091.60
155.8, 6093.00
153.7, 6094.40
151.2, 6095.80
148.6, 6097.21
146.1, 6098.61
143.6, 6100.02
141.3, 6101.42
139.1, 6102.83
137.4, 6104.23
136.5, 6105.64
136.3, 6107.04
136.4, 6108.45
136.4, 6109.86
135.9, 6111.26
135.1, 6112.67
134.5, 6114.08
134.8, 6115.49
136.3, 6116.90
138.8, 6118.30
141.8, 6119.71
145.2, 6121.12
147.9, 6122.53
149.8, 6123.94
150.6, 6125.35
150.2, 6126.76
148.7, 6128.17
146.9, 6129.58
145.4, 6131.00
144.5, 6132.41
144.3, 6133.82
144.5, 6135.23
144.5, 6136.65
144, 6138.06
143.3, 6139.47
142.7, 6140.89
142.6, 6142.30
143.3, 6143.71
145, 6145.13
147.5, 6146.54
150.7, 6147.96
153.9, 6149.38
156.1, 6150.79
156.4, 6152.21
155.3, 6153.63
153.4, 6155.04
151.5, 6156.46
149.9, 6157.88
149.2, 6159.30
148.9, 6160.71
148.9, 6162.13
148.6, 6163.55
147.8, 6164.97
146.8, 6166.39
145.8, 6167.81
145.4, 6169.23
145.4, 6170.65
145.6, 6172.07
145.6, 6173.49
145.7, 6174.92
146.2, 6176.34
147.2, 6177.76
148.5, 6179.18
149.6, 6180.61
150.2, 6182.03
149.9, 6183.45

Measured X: -2.4 angstrom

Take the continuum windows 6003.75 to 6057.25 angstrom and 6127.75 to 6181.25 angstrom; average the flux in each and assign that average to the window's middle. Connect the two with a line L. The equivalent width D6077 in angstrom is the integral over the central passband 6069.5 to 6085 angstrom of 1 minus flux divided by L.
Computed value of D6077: -0.2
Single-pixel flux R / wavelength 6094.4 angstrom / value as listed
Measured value 153.7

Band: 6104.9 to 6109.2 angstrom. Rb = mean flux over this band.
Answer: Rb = 136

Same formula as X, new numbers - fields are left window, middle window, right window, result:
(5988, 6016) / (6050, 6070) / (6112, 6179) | -0.8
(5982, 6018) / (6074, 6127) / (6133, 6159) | 1.0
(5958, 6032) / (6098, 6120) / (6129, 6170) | 1.4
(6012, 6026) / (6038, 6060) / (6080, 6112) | -0.9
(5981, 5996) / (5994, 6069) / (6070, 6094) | 0.2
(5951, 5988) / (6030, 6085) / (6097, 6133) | -4.5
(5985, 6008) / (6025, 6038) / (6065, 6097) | 0.6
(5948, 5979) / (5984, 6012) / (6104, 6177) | -3.3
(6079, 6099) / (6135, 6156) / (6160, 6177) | 0.1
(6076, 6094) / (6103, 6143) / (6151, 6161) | 3.1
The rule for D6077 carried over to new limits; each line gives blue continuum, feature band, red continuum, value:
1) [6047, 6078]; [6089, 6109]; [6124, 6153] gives 0.5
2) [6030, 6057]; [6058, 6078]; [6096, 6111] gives -0.8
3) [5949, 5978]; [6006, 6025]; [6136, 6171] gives -1.7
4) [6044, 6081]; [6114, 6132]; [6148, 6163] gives 0.9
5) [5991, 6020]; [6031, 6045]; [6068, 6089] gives 0.2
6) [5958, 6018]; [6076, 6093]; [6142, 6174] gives -0.9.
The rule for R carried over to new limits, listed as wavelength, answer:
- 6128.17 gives 148.7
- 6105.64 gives 136.5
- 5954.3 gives 124.4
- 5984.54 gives 155.7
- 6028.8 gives 139.5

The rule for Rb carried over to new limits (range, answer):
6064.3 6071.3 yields 150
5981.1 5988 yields 154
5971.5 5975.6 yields 143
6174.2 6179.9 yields 147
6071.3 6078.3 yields 146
